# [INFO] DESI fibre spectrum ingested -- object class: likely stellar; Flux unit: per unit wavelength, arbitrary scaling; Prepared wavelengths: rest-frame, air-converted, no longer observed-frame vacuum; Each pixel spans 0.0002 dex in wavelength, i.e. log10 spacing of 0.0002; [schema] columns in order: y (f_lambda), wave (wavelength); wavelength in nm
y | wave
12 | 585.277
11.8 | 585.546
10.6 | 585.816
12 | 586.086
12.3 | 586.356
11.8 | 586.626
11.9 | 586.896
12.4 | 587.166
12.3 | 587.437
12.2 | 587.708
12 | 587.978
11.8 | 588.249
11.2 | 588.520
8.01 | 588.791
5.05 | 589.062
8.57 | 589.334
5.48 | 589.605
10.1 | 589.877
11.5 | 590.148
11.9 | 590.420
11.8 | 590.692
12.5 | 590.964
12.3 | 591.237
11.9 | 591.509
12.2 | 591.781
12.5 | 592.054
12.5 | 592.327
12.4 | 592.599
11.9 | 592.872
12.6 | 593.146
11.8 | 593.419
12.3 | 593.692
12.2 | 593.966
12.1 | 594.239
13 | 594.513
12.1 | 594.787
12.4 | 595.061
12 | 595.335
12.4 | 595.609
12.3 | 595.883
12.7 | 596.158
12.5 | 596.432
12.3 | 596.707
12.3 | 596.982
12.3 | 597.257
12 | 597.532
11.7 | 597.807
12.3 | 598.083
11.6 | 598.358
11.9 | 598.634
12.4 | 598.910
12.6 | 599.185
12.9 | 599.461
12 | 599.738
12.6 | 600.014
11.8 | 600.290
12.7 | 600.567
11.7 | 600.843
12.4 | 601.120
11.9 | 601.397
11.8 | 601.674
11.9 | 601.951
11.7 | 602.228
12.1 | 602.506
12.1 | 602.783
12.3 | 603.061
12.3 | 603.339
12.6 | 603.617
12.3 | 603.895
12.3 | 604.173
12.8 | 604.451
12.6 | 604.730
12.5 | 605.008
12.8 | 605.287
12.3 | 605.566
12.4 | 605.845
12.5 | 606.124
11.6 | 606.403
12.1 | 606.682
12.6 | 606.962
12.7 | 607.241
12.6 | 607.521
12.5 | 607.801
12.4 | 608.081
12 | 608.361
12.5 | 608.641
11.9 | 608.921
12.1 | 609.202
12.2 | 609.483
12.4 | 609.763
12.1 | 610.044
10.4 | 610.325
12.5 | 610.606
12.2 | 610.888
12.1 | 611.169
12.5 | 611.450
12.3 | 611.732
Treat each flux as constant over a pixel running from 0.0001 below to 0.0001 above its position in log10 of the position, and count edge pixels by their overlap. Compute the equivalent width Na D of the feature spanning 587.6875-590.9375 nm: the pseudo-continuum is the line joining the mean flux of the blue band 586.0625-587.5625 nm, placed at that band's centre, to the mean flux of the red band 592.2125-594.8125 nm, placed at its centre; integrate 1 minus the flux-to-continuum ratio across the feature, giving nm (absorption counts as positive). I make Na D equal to 0.591 nm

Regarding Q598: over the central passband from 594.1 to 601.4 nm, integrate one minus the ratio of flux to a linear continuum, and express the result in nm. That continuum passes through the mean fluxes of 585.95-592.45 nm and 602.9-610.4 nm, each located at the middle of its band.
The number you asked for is -0.36 nm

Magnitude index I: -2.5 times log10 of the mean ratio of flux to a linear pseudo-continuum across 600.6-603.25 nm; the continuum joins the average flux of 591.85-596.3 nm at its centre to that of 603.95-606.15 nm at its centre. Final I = 0.039 mag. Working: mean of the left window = 12.3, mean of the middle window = 12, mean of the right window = 12.5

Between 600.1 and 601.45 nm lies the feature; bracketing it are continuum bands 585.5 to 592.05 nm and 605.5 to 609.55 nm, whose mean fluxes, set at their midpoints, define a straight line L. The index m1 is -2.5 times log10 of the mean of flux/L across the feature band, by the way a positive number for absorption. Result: -0.03 mag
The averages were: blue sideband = 11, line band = 12.1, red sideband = 12.3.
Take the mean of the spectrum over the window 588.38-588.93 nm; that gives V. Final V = 9.6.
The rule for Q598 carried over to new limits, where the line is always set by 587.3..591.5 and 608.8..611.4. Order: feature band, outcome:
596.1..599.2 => -0.306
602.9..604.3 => -0.100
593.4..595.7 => -0.298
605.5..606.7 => -0.048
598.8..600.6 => -0.187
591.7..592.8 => -0.173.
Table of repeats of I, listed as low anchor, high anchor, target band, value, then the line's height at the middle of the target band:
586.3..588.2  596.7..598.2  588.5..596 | 0.07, 12.1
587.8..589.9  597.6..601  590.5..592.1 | -0.24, 9.77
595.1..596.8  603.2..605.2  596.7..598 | 0.03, 12.4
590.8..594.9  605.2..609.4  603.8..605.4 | -0.02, 12.3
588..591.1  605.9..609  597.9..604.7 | -0.07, 11.5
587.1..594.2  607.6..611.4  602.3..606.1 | -0.05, 11.9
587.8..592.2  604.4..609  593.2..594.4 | -0.11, 11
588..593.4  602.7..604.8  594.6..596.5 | -0.08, 11.5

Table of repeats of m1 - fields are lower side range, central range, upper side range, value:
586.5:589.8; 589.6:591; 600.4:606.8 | -0.038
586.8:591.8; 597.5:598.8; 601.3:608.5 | -0.025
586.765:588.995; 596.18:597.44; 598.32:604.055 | -0.044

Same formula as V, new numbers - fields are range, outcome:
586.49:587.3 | 12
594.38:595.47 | 12.4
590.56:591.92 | 12.1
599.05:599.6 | 12.7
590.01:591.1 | 11.9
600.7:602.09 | 11.9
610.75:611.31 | 12.2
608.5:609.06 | 12.2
